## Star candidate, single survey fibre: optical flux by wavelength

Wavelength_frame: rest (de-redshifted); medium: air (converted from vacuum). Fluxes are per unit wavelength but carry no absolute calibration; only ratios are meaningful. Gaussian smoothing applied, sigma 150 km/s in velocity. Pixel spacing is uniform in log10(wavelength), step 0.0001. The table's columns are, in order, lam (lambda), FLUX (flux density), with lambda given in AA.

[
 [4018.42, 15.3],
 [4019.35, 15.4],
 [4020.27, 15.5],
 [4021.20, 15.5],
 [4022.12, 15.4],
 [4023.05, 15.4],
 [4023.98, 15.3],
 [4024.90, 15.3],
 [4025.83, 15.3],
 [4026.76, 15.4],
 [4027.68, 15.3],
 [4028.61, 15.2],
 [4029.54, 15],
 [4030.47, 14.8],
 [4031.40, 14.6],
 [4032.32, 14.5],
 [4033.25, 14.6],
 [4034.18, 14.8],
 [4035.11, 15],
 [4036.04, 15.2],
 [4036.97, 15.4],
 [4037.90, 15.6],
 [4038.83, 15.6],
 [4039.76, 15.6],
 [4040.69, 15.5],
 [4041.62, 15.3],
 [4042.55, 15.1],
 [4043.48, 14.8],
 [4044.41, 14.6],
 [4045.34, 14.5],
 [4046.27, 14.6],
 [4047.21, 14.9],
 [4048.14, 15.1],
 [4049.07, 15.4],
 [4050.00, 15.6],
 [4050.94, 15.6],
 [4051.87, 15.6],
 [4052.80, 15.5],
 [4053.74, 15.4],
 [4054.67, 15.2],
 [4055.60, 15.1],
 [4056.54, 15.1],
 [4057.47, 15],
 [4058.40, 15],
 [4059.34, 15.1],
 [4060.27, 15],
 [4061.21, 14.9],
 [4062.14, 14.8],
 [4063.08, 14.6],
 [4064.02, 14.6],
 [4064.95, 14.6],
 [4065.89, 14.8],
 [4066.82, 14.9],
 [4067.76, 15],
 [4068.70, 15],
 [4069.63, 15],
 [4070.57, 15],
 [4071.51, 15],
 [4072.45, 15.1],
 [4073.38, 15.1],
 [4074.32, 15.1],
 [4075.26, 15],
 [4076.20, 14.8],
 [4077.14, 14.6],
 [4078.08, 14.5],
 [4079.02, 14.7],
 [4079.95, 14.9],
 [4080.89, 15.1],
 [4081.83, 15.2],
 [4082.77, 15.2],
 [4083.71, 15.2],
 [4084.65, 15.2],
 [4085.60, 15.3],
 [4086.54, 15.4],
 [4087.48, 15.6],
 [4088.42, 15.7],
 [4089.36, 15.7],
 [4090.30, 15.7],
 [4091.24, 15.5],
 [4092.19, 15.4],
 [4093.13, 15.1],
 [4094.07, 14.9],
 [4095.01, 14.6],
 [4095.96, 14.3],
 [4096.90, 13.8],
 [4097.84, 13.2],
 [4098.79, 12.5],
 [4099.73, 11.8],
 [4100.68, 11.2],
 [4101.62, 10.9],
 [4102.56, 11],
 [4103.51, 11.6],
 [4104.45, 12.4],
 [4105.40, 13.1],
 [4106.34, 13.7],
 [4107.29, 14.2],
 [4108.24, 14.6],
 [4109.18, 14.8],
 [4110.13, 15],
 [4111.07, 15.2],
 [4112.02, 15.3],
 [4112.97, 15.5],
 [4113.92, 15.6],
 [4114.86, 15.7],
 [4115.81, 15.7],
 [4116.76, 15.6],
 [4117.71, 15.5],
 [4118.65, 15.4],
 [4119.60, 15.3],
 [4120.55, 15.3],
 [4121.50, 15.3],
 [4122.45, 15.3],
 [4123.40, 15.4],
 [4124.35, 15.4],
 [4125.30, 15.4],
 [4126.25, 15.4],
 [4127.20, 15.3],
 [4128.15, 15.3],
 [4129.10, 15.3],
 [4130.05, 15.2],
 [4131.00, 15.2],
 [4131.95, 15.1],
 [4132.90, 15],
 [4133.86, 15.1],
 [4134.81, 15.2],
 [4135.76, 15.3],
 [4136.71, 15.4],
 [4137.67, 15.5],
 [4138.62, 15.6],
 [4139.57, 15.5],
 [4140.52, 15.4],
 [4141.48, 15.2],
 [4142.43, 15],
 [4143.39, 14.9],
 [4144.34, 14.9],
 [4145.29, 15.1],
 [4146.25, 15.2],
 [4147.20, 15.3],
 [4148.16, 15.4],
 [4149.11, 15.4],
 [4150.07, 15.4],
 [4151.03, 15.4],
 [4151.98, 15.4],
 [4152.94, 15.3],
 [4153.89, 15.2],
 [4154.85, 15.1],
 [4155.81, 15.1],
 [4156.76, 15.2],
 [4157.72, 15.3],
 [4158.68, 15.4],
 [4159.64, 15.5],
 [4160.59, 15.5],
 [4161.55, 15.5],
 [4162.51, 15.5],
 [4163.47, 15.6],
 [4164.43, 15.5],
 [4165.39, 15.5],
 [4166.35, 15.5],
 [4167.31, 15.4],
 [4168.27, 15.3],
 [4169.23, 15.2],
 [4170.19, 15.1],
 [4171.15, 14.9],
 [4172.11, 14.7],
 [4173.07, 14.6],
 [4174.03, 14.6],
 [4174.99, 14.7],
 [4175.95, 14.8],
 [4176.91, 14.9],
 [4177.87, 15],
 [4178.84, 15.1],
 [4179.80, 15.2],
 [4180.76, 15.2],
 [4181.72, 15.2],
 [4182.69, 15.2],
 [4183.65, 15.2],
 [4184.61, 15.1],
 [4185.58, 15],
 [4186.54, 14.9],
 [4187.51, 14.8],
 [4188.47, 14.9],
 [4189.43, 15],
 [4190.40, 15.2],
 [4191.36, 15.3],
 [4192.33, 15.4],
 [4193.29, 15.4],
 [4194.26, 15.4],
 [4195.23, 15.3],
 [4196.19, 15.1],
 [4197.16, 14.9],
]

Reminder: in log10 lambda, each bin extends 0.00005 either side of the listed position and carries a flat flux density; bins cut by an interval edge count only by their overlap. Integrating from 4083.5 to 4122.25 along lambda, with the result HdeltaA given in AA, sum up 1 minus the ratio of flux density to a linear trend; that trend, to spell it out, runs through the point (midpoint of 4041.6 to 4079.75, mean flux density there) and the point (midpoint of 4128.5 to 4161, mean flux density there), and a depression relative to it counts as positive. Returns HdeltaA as 1.71 AA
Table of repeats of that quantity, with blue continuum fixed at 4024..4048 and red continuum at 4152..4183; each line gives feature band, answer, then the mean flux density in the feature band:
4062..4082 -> 0.3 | 14.9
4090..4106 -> 1.9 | 13.3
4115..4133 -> -0.2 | 15.4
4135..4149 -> -0.1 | 15.3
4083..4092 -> -0.2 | 15.5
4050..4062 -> -0.1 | 15.2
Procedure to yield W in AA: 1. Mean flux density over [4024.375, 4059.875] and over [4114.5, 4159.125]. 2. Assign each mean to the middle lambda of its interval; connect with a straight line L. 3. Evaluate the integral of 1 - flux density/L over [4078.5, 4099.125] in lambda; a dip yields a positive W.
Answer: 0.4 AA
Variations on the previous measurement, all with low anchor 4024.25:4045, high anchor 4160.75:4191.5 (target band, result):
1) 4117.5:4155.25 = -0.4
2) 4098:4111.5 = 1.9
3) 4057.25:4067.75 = 0.2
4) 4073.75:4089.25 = 0.0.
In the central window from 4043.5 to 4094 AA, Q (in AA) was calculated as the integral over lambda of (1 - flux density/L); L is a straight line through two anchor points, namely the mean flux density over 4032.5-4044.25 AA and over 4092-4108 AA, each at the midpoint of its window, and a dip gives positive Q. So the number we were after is -3.3 AA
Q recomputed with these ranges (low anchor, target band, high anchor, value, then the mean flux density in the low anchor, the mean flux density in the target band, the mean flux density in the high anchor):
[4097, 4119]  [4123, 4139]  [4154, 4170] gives -0.9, 13.9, 15.3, 15.4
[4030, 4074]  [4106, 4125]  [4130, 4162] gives 0.0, 15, 15.2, 15.3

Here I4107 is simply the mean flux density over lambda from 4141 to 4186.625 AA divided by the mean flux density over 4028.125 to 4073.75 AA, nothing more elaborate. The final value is 1.0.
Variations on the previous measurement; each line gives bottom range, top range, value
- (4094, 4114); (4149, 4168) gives 1.14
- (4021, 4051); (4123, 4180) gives 1.01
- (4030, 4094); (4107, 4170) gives 1.01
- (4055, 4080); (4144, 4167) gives 1.03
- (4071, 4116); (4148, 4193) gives 1.05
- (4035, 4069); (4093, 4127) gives 0.95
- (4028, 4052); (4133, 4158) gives 1.01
